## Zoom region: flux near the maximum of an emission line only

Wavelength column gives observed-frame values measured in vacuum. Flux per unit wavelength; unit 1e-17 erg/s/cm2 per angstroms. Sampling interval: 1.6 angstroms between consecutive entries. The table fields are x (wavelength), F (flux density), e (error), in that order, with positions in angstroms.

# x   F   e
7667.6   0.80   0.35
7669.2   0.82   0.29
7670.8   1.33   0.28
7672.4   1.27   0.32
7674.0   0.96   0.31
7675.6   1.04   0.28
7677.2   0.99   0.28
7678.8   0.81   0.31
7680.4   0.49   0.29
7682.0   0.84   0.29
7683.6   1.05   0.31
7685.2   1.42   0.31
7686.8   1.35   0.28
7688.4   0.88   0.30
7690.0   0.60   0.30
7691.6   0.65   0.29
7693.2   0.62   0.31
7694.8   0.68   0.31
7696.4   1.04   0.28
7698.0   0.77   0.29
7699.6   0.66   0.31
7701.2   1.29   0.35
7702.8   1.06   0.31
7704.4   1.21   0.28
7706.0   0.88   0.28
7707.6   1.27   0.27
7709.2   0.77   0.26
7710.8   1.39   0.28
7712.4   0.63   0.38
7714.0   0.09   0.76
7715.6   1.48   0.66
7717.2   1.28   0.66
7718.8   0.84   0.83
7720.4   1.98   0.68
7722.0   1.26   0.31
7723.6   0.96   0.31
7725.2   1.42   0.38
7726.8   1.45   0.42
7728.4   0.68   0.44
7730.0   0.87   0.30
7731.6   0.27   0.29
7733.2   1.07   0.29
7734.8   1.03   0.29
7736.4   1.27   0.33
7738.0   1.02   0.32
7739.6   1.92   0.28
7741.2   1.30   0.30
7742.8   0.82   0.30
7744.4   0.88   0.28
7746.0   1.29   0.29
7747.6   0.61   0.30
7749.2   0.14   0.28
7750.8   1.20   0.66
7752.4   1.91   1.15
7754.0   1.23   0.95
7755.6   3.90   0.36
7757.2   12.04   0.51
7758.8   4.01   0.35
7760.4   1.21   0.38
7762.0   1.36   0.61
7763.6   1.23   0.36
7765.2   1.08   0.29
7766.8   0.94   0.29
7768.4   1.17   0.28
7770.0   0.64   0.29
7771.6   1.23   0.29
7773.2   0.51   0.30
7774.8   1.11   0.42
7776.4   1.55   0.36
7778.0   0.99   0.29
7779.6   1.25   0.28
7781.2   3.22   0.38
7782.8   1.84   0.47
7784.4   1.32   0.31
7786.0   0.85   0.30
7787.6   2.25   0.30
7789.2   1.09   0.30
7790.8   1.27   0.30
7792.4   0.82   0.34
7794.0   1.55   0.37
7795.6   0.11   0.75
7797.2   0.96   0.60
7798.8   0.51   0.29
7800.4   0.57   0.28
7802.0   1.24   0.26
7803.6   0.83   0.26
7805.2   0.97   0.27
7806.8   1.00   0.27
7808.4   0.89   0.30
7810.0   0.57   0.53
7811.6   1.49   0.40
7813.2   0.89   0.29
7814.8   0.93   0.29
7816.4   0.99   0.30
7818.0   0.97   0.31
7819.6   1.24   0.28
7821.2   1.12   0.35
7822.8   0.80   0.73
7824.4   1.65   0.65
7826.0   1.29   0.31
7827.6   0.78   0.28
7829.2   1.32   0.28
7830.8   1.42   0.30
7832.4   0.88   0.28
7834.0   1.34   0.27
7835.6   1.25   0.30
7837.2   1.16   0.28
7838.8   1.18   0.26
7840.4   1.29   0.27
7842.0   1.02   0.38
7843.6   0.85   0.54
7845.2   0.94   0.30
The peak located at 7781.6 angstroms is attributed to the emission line [N II]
